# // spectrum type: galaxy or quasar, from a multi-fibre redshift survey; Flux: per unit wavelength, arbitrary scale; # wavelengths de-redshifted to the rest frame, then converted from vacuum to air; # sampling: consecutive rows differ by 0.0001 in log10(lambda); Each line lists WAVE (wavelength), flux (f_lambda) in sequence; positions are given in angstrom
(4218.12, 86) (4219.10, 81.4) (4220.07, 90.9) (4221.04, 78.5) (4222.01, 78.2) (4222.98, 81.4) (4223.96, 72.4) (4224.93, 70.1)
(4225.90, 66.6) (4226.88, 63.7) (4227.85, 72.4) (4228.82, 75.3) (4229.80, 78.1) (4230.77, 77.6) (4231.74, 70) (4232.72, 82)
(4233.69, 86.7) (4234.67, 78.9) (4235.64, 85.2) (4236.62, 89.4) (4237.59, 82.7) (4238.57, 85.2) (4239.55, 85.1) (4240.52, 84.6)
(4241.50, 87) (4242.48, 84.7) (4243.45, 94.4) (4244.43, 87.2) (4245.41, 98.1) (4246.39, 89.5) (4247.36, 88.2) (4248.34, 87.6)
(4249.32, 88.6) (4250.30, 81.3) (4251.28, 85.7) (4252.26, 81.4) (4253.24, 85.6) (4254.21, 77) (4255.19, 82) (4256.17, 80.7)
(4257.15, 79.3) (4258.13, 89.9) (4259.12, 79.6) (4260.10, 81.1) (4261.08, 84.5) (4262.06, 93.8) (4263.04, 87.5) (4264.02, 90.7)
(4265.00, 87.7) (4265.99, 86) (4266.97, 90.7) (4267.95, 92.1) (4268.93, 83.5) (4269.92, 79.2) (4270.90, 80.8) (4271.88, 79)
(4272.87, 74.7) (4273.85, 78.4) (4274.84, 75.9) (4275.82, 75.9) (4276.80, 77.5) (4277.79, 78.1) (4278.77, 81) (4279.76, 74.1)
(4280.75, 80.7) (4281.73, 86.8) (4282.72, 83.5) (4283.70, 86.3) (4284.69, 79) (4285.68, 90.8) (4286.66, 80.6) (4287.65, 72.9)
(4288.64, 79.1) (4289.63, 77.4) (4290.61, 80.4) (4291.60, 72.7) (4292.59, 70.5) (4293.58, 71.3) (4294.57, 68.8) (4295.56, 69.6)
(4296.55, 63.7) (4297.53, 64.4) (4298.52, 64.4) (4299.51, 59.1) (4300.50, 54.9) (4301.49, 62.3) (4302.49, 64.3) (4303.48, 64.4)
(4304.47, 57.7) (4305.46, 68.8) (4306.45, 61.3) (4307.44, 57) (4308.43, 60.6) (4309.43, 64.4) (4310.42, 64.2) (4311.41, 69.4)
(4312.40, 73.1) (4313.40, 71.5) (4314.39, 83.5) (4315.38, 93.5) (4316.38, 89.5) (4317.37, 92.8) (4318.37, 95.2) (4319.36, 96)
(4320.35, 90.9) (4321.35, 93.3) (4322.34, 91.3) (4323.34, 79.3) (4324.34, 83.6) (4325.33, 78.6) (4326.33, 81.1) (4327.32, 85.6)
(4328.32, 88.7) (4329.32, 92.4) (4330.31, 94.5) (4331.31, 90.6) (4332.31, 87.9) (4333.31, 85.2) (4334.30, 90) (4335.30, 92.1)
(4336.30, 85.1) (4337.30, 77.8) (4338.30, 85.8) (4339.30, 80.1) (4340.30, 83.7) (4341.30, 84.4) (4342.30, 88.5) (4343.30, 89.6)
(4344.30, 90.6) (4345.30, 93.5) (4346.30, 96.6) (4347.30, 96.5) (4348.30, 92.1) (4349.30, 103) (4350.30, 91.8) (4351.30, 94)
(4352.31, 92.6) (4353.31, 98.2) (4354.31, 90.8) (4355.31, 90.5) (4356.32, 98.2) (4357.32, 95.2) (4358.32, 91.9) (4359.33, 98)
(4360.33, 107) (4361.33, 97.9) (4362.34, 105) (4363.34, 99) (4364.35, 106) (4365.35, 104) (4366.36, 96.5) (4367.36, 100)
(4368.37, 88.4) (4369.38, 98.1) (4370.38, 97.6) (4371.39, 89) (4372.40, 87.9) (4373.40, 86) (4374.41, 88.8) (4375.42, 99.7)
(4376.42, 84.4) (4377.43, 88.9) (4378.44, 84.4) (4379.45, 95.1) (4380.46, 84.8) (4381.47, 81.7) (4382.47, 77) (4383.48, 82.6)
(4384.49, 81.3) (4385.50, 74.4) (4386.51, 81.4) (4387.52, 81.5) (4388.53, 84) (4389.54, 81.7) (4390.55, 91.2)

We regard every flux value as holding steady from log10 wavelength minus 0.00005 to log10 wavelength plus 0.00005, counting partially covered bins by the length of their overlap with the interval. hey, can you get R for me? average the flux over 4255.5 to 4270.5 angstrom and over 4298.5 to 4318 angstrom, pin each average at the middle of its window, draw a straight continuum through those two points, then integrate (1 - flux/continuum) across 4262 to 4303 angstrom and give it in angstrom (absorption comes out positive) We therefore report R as 0.79 angstrom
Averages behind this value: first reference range 85.7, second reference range 69.1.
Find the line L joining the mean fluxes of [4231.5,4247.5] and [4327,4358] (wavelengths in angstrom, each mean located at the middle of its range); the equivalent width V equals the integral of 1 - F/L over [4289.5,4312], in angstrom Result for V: 5.9 angstrom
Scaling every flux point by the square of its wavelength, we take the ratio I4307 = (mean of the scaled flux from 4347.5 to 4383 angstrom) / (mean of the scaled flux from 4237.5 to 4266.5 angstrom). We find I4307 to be 1.15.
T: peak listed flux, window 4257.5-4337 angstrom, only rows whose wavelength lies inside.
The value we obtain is 96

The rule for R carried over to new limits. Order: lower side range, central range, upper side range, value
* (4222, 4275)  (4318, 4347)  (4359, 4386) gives 0.30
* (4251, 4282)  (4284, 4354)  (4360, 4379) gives 6.64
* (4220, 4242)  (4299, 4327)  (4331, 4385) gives 3.88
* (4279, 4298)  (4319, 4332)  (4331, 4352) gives -0.38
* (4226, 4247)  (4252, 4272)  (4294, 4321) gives -1.53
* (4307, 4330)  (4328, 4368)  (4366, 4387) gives -3.87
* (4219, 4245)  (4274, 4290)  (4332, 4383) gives 0.95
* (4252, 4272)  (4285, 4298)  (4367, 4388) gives 1.70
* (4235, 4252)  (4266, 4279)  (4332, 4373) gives 1.18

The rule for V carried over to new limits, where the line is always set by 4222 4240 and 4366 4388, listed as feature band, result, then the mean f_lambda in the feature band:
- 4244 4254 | -1.0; 87.1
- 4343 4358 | -1.5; 94.3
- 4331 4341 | -0.1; 85.7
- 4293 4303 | 2.2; 64.3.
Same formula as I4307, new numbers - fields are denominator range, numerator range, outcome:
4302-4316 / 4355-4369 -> 1.48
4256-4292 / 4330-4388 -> 1.15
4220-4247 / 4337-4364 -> 1.21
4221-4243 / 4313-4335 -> 1.16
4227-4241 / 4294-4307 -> 0.81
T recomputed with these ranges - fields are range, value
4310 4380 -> 107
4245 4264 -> 98.1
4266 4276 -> 92.1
